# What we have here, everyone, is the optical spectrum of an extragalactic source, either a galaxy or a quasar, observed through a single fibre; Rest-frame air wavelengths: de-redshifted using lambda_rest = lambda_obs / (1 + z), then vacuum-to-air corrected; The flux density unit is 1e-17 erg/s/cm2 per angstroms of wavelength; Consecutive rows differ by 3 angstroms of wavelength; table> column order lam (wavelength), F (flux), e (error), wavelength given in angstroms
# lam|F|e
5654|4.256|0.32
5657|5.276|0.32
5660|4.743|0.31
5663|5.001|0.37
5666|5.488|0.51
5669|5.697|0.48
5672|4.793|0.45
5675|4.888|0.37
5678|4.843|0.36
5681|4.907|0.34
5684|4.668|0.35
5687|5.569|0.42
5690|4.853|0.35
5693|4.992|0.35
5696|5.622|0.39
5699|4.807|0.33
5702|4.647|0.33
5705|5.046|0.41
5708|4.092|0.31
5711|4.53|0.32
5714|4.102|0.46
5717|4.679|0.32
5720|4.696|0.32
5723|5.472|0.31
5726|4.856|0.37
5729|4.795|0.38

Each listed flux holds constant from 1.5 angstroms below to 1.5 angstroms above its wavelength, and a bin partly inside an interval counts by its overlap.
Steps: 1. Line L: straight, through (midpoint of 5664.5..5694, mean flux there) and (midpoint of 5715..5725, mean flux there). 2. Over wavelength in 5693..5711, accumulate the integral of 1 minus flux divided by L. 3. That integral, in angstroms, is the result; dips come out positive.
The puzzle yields 0.5 angstroms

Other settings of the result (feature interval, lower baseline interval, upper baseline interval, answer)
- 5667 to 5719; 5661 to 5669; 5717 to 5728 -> 2.65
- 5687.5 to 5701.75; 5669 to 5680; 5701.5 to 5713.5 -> -1.11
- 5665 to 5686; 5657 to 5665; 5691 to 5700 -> 0.03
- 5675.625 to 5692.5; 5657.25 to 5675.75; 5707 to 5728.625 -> -0.02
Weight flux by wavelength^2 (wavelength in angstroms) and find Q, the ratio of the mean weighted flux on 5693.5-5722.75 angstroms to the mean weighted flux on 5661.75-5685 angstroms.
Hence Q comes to 0.95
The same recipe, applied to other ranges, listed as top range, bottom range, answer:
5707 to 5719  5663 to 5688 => 0.87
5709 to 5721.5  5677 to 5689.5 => 0.91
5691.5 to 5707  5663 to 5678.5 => 0.98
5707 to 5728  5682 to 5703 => 0.93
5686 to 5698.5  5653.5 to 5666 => 1.07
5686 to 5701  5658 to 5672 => 1.00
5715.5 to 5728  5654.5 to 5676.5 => 0.99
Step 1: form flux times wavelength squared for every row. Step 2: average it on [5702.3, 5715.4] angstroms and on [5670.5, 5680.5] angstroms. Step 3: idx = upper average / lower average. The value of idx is 0.93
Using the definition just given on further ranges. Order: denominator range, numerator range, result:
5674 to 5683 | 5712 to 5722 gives 0.95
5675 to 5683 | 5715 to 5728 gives 1.02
